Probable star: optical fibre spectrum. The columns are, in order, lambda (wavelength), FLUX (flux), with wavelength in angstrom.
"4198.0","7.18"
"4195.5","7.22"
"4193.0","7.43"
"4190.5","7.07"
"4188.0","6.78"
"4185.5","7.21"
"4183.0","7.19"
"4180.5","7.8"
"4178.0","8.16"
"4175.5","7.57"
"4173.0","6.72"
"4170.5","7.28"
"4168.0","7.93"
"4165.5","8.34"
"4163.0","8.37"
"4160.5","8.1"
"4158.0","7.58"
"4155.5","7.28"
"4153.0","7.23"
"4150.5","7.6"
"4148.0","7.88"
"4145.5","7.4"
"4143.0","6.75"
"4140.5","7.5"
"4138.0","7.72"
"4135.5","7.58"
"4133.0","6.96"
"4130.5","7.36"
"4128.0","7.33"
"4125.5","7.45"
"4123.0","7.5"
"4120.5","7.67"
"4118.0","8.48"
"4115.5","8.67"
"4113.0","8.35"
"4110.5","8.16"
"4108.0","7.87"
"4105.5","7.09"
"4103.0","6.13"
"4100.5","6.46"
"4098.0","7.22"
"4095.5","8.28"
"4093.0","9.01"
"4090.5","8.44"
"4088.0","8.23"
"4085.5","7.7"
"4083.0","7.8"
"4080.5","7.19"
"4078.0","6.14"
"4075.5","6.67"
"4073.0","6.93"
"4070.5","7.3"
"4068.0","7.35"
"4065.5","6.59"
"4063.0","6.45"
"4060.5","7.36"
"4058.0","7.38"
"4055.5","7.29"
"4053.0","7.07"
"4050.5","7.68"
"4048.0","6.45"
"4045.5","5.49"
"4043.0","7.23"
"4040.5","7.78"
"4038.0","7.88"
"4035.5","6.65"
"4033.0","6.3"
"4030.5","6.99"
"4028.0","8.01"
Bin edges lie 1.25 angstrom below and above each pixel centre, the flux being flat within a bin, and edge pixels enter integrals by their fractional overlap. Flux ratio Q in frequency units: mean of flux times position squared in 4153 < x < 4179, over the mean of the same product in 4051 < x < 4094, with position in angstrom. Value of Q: 1.10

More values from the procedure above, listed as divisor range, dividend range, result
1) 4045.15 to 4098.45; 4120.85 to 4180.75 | 1.07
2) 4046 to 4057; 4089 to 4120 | 1.15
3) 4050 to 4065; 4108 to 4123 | 1.18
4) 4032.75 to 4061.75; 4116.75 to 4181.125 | 1.13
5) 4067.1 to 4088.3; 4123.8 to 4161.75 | 1.07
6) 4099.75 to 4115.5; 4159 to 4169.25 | 1.12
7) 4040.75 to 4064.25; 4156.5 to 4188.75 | 1.16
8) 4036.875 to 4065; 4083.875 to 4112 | 1.11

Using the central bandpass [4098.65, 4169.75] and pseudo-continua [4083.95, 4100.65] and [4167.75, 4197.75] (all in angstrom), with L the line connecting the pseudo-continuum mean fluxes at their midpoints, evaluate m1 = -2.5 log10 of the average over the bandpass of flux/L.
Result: 0.01 mag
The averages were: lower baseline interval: 8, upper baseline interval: 7.34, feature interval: 7.59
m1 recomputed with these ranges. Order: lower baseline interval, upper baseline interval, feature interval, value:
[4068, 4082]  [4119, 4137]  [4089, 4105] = -0.07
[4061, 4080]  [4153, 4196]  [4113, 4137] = -0.08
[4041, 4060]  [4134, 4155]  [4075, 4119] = -0.07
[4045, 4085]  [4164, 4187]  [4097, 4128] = -0.05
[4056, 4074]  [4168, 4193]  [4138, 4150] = -0.03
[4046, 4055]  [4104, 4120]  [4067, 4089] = 0.03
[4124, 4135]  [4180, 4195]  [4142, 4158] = -0.02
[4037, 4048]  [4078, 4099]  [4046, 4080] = 0.07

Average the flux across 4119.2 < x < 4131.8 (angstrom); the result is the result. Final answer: 7.46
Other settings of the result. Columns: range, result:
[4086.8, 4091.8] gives 8.34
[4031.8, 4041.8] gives 7.16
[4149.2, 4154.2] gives 7.42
